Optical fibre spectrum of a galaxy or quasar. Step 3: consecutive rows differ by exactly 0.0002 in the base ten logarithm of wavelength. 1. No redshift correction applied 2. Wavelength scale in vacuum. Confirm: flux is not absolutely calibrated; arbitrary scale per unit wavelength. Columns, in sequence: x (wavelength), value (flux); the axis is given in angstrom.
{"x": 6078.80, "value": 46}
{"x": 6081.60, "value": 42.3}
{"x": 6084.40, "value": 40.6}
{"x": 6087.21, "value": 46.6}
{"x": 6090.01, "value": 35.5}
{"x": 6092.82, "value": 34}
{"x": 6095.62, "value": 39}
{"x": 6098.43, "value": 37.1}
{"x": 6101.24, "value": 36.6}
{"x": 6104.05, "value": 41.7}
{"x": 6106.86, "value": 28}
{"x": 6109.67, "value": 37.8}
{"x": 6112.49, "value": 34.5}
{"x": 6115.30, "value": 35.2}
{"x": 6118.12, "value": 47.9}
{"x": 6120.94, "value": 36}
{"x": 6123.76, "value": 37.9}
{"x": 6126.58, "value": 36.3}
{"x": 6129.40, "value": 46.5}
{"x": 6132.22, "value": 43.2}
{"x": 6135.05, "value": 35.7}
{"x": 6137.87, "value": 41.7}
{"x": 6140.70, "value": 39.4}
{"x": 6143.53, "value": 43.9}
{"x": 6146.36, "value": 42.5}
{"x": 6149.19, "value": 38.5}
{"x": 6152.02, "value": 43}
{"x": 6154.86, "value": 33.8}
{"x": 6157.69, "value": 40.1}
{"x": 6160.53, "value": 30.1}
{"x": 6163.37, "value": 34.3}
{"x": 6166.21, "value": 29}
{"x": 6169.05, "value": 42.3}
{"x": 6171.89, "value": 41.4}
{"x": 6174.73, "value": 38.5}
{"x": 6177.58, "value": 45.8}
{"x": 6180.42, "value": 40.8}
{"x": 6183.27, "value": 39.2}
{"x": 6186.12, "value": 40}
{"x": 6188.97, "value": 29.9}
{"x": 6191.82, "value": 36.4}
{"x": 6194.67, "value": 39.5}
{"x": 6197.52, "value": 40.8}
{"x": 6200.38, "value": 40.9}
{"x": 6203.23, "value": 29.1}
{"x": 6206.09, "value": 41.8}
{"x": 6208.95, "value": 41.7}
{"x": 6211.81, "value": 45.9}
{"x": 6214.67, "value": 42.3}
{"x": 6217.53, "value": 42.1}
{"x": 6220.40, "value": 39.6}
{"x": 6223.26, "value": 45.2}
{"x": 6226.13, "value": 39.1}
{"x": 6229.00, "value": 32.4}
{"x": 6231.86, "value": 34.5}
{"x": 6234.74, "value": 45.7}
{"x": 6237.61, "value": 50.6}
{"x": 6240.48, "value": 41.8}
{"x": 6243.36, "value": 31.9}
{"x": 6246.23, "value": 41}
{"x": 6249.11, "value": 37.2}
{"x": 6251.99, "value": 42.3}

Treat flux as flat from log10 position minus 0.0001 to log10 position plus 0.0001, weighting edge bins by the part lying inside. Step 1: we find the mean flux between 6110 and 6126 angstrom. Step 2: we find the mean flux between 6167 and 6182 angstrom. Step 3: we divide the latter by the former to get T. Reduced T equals 1.1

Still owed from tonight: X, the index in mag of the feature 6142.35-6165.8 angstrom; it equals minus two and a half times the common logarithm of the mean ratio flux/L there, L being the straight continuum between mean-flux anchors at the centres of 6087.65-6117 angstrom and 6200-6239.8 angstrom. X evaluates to 0.01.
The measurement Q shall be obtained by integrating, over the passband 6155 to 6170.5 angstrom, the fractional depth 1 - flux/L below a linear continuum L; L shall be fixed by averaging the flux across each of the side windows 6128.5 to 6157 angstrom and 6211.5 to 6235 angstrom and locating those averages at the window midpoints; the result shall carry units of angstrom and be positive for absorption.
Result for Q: 2.11 angstrom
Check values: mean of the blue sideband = 40.7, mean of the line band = 35.1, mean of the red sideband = 40.3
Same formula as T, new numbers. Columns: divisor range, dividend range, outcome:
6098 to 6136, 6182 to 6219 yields 1.03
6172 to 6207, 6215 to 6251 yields 1.04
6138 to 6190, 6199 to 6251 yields 1.04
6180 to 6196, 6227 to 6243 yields 1.08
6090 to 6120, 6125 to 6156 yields 1.09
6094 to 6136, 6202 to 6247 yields 1.05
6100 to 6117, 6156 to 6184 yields 1.06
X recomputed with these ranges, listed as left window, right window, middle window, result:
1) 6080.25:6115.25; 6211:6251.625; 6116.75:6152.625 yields -0.07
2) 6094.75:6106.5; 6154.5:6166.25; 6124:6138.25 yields -0.13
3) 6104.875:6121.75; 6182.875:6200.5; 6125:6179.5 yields -0.06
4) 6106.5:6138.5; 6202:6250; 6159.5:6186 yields 0.04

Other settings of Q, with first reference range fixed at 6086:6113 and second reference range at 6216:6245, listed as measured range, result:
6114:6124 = -0.5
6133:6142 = -0.3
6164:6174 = 0.4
